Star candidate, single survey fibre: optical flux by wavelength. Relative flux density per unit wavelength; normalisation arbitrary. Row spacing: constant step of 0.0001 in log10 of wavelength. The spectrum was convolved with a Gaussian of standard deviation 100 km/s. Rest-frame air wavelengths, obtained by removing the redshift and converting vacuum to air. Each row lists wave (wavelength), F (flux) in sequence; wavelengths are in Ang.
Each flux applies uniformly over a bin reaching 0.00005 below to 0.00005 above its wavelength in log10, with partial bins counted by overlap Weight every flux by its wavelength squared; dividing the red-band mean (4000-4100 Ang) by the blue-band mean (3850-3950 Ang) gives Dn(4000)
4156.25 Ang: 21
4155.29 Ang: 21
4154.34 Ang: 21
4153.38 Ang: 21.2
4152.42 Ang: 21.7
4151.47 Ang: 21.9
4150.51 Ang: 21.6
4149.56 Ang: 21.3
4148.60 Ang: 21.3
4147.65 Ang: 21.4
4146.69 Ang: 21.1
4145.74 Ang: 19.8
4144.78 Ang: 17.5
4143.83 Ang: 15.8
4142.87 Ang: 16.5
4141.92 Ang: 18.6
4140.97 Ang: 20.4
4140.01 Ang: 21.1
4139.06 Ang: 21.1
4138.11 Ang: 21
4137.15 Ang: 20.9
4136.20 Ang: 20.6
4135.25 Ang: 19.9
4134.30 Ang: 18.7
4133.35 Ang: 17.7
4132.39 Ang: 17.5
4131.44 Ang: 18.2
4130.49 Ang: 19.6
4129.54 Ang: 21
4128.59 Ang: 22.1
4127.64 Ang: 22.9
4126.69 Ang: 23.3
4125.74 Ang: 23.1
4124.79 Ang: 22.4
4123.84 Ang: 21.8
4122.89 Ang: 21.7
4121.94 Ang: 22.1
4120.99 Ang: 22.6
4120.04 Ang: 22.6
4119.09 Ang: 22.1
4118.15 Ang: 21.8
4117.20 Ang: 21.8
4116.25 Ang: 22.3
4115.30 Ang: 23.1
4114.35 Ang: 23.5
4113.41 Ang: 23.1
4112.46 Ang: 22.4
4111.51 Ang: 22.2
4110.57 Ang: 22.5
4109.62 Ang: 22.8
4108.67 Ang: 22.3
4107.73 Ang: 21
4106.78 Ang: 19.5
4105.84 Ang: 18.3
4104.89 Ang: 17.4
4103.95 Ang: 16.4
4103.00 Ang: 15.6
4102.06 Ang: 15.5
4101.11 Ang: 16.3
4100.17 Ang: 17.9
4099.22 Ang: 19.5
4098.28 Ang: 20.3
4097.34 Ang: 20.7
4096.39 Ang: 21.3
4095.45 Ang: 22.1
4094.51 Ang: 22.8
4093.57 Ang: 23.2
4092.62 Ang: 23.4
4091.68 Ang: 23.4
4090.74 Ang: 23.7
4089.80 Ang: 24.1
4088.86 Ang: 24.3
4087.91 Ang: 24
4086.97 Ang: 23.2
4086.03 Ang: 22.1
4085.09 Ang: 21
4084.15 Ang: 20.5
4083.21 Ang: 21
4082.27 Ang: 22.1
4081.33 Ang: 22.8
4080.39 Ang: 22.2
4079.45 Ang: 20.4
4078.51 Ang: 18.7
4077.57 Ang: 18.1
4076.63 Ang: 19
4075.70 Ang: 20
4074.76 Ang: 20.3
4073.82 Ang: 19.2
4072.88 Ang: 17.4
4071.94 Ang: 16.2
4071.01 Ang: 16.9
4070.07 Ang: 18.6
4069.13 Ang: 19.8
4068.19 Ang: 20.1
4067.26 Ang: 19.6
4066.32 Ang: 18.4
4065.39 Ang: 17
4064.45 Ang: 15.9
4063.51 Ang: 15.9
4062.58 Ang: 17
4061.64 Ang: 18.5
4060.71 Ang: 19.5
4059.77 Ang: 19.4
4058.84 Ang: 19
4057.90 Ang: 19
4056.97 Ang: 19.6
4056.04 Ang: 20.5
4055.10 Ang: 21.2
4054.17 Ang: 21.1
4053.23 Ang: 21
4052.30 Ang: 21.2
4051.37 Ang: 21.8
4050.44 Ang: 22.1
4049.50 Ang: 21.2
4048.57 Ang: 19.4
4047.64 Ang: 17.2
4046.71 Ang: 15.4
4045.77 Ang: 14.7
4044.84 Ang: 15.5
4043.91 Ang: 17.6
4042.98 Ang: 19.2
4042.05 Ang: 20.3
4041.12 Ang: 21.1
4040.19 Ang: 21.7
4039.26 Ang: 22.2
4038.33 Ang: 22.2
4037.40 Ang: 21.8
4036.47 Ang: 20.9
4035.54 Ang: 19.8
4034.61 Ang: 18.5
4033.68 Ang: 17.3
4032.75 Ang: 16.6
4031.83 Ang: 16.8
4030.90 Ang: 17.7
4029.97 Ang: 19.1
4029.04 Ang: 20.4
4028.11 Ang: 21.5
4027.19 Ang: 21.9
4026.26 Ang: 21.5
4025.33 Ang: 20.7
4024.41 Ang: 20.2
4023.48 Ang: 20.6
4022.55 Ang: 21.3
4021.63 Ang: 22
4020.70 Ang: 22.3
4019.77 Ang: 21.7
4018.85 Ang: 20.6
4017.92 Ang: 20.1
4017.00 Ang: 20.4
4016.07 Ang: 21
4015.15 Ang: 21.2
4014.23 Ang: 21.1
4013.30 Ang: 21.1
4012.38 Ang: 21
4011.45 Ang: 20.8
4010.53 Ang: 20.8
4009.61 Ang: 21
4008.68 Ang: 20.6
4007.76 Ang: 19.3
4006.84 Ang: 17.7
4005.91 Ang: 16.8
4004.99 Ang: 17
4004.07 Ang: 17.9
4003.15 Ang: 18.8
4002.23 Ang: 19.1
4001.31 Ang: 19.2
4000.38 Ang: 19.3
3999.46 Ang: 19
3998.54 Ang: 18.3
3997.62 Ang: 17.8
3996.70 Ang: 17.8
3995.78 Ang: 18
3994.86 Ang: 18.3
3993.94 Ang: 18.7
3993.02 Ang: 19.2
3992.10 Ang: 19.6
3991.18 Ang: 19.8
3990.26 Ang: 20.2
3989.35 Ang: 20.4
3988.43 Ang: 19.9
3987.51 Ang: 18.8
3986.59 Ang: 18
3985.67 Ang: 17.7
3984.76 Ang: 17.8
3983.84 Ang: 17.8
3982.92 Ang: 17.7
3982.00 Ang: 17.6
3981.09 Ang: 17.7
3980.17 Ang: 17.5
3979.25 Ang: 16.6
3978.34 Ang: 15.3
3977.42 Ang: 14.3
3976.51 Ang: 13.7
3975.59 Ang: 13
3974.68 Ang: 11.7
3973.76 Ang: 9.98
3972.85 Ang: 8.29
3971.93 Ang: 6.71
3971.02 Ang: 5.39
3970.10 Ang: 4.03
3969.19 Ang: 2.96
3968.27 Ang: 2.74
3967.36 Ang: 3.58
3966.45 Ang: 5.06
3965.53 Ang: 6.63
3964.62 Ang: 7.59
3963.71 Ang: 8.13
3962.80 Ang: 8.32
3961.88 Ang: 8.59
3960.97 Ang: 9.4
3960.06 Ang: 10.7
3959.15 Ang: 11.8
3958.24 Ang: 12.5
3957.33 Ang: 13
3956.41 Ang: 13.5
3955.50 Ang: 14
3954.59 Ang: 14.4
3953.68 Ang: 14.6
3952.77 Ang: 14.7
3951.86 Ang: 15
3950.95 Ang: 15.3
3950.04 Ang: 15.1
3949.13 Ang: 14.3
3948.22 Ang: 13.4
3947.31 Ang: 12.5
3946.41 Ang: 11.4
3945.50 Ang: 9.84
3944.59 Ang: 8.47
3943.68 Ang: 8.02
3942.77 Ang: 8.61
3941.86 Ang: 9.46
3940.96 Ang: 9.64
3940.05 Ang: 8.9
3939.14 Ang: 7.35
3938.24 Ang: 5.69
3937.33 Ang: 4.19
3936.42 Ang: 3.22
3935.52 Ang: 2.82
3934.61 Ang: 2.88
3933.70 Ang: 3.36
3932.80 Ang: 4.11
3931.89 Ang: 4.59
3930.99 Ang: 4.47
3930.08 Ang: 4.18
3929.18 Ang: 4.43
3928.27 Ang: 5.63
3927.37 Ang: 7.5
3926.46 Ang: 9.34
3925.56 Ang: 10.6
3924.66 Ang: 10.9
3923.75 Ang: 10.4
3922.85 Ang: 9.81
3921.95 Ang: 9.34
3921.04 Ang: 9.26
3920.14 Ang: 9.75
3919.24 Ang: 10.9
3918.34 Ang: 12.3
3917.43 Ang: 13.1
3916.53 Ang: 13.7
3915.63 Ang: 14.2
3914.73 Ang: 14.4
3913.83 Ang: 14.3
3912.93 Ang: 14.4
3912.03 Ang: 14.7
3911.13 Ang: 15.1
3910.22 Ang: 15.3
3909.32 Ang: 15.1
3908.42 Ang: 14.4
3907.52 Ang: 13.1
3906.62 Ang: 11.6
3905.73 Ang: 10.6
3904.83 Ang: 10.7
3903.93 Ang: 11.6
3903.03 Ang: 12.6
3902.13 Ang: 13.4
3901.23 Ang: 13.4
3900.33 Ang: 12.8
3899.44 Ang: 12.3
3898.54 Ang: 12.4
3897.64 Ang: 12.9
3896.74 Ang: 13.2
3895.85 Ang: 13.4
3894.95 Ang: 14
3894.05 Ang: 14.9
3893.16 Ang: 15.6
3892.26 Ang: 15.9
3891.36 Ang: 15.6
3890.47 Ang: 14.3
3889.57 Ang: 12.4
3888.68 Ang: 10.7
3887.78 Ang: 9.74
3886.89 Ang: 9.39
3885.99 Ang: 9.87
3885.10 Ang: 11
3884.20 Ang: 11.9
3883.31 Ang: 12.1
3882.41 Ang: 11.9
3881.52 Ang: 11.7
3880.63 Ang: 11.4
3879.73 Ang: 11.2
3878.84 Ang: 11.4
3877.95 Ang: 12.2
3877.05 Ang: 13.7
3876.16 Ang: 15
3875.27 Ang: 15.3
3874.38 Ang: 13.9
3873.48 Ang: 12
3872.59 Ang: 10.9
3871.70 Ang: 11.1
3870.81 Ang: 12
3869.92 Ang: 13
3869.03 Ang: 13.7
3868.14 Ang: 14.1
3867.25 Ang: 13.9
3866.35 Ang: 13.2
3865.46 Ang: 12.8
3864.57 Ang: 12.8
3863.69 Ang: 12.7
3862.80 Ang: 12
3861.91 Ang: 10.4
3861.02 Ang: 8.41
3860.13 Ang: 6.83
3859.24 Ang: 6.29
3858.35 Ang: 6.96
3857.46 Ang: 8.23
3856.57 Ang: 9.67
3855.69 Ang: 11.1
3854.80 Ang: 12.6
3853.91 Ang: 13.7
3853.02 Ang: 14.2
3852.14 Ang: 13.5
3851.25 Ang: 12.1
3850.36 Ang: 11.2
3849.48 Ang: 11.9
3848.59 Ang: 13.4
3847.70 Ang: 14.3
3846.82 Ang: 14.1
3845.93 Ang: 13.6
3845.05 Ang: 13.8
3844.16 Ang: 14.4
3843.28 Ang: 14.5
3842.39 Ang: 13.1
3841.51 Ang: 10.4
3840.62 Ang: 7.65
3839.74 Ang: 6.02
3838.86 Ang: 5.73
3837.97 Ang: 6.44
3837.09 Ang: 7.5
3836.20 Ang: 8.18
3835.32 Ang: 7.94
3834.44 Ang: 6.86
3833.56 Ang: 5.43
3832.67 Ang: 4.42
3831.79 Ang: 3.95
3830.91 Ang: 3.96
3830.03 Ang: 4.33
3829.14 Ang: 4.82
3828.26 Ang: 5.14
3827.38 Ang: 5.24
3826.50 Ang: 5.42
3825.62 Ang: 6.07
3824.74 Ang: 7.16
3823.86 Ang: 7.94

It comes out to 2.0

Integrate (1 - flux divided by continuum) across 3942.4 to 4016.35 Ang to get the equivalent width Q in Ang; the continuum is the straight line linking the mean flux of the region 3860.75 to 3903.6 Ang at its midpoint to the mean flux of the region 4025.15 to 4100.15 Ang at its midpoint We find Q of 8.9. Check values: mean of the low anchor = 12.6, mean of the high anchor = 20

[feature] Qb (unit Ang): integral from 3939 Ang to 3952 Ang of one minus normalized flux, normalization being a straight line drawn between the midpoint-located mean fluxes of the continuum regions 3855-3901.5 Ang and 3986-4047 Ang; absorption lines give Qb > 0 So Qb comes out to 3.80 Ang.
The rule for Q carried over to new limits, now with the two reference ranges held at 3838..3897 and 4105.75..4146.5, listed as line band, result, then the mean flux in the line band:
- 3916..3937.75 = 9.96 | 7.56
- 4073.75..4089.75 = -1.51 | 21.2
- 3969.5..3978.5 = 3.30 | 9.96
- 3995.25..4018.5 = -3.58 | 19.4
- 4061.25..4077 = 0.62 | 18.2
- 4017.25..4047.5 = -3.58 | 19.8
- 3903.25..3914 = 0.04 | 13.4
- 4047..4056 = -1.09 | 20.6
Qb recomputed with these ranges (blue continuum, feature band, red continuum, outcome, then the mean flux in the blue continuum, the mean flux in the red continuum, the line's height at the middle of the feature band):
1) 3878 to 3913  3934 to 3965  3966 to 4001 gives 8.5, 12.7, 14.8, 14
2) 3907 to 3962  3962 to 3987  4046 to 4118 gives 3.7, 10.4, 20.2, 13.1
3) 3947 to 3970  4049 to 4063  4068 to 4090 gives -1.2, 10.6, 20.5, 18.6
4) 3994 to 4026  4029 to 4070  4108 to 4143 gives 2.3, 19.8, 21.3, 20.3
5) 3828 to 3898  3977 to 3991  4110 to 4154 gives -2.1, 11.1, 21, 15.6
